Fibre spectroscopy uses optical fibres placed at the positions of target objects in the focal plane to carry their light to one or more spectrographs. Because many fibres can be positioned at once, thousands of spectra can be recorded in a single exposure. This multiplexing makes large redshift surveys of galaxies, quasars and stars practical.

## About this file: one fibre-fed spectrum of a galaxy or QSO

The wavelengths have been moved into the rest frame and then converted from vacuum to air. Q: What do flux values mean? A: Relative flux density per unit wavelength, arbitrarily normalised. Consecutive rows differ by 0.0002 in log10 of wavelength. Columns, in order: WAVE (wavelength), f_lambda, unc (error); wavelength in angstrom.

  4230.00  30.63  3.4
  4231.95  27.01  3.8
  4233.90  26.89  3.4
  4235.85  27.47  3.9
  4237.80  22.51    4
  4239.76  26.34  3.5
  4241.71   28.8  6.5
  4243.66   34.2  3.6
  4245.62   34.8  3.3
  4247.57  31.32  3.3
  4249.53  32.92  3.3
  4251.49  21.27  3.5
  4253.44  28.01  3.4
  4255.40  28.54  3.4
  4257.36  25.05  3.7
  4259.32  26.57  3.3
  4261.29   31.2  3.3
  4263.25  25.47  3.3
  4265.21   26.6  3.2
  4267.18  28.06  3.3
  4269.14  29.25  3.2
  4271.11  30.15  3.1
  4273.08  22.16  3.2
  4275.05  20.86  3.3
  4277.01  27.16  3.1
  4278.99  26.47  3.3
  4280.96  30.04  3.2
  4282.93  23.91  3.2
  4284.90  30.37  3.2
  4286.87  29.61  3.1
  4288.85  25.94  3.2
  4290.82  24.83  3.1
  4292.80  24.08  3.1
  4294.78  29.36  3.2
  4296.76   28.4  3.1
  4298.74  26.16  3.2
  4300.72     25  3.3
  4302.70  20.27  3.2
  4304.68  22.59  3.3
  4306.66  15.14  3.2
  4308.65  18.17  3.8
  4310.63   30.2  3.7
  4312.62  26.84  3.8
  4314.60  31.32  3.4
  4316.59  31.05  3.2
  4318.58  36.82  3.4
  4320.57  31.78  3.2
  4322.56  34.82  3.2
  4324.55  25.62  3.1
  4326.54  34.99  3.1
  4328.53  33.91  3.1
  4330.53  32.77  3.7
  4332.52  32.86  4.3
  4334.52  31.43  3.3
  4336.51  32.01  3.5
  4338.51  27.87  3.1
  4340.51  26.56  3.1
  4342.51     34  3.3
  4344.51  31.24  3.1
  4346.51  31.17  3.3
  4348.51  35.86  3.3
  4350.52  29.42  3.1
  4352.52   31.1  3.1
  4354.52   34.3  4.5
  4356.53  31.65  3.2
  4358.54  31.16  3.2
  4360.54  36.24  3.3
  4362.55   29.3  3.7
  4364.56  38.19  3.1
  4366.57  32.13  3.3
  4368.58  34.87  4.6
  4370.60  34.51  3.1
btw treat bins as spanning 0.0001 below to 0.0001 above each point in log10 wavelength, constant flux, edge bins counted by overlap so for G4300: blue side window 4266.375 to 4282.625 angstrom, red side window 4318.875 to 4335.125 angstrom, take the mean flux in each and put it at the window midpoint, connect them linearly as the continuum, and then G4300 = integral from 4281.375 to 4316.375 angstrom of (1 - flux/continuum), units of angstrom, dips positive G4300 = 4.4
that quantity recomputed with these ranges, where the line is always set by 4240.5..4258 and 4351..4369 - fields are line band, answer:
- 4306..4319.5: 1.8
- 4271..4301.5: 4.2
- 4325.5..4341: 0.2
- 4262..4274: 1.2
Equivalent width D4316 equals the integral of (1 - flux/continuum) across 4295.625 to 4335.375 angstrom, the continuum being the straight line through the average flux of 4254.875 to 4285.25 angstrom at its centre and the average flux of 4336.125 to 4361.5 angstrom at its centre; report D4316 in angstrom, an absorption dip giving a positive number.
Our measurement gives 1.7 angstrom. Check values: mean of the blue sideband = 26.9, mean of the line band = 28.5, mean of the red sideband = 31.7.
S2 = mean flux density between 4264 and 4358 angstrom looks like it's 28.6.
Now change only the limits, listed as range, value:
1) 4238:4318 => 27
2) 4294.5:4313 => 23.9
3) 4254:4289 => 27.1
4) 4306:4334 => 29.9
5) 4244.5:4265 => 28.5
